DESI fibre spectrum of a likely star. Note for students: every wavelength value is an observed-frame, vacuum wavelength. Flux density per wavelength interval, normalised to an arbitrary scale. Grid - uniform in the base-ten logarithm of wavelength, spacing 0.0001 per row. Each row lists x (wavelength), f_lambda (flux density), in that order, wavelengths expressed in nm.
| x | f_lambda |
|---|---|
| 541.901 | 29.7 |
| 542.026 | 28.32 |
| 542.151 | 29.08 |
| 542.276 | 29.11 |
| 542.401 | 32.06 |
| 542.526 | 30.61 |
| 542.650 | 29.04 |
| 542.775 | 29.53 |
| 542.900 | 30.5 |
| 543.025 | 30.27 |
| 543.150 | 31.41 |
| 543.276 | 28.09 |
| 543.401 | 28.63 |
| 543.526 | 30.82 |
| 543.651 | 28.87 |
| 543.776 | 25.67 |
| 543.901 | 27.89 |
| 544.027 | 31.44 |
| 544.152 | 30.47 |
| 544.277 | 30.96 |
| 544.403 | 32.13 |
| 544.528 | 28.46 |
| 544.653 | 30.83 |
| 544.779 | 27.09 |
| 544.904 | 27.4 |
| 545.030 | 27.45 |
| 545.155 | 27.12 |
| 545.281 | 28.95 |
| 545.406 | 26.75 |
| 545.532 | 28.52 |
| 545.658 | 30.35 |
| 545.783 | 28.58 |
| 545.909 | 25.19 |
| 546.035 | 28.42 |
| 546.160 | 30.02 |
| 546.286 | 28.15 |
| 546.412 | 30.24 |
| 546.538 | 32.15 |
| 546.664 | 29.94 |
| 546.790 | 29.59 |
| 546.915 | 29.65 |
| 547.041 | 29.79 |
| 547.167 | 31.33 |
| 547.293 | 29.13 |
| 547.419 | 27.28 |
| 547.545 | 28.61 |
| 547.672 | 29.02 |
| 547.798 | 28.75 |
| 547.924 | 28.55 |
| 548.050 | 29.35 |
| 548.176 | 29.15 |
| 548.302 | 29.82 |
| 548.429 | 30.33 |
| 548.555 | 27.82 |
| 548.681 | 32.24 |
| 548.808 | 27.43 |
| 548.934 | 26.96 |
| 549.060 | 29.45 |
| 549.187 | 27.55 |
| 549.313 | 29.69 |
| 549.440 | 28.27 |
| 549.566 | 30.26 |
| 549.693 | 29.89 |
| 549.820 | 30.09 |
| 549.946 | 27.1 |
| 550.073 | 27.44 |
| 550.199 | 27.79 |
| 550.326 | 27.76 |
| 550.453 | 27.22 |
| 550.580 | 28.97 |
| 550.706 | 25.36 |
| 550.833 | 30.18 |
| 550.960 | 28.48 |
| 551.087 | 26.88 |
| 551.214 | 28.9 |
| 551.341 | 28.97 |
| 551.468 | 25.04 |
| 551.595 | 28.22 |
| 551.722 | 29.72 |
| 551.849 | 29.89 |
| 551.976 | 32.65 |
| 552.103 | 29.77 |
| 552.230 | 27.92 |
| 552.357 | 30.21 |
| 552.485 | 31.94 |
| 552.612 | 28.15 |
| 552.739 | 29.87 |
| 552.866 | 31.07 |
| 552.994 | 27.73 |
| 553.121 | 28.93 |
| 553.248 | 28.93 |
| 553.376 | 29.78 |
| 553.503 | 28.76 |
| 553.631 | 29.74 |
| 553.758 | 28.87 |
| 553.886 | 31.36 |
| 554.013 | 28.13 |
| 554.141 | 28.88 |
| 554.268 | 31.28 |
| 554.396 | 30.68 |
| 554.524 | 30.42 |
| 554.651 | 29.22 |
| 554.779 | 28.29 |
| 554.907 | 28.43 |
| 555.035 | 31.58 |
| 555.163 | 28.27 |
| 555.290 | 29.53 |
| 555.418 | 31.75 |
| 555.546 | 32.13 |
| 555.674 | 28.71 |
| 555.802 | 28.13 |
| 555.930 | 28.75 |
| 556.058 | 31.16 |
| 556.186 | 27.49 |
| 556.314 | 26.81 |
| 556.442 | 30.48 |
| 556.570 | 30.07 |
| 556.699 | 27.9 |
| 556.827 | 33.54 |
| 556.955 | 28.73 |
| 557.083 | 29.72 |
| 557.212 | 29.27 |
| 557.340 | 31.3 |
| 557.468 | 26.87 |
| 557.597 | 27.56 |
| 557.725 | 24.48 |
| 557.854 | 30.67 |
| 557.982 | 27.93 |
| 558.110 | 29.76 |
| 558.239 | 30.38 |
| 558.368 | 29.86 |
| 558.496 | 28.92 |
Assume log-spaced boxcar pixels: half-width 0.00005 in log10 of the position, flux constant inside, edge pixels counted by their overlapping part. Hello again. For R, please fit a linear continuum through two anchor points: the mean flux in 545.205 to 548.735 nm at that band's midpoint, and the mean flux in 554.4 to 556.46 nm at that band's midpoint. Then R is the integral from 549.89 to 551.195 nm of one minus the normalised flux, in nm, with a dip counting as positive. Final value 0.07 nm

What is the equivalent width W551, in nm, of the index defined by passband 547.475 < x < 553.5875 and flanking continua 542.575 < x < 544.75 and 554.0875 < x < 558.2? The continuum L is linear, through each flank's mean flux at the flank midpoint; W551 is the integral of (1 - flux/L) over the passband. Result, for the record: 0.13 nm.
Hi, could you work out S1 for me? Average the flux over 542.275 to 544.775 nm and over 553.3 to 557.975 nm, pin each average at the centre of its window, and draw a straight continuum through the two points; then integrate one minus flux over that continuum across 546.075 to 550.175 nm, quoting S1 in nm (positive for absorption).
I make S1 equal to 0.061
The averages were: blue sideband 29.8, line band 29.2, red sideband 29.4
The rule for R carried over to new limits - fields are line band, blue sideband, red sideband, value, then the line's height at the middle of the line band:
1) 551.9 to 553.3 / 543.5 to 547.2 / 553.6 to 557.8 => -0.02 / 29.3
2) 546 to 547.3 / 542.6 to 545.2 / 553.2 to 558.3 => -0.03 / 29.3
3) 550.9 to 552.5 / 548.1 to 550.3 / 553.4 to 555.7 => 0.02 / 29.3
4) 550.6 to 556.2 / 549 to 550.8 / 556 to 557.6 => -0.09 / 28.9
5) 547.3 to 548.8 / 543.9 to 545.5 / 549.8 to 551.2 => -0.04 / 28.4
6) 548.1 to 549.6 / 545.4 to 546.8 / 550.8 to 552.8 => 0.00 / 29.1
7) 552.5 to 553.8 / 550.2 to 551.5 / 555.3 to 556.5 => -0.03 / 28.6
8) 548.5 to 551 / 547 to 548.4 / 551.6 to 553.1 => 0.08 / 29.5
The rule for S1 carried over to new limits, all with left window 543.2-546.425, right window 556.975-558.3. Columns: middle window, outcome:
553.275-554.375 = -0.032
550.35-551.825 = 0.038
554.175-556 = -0.064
